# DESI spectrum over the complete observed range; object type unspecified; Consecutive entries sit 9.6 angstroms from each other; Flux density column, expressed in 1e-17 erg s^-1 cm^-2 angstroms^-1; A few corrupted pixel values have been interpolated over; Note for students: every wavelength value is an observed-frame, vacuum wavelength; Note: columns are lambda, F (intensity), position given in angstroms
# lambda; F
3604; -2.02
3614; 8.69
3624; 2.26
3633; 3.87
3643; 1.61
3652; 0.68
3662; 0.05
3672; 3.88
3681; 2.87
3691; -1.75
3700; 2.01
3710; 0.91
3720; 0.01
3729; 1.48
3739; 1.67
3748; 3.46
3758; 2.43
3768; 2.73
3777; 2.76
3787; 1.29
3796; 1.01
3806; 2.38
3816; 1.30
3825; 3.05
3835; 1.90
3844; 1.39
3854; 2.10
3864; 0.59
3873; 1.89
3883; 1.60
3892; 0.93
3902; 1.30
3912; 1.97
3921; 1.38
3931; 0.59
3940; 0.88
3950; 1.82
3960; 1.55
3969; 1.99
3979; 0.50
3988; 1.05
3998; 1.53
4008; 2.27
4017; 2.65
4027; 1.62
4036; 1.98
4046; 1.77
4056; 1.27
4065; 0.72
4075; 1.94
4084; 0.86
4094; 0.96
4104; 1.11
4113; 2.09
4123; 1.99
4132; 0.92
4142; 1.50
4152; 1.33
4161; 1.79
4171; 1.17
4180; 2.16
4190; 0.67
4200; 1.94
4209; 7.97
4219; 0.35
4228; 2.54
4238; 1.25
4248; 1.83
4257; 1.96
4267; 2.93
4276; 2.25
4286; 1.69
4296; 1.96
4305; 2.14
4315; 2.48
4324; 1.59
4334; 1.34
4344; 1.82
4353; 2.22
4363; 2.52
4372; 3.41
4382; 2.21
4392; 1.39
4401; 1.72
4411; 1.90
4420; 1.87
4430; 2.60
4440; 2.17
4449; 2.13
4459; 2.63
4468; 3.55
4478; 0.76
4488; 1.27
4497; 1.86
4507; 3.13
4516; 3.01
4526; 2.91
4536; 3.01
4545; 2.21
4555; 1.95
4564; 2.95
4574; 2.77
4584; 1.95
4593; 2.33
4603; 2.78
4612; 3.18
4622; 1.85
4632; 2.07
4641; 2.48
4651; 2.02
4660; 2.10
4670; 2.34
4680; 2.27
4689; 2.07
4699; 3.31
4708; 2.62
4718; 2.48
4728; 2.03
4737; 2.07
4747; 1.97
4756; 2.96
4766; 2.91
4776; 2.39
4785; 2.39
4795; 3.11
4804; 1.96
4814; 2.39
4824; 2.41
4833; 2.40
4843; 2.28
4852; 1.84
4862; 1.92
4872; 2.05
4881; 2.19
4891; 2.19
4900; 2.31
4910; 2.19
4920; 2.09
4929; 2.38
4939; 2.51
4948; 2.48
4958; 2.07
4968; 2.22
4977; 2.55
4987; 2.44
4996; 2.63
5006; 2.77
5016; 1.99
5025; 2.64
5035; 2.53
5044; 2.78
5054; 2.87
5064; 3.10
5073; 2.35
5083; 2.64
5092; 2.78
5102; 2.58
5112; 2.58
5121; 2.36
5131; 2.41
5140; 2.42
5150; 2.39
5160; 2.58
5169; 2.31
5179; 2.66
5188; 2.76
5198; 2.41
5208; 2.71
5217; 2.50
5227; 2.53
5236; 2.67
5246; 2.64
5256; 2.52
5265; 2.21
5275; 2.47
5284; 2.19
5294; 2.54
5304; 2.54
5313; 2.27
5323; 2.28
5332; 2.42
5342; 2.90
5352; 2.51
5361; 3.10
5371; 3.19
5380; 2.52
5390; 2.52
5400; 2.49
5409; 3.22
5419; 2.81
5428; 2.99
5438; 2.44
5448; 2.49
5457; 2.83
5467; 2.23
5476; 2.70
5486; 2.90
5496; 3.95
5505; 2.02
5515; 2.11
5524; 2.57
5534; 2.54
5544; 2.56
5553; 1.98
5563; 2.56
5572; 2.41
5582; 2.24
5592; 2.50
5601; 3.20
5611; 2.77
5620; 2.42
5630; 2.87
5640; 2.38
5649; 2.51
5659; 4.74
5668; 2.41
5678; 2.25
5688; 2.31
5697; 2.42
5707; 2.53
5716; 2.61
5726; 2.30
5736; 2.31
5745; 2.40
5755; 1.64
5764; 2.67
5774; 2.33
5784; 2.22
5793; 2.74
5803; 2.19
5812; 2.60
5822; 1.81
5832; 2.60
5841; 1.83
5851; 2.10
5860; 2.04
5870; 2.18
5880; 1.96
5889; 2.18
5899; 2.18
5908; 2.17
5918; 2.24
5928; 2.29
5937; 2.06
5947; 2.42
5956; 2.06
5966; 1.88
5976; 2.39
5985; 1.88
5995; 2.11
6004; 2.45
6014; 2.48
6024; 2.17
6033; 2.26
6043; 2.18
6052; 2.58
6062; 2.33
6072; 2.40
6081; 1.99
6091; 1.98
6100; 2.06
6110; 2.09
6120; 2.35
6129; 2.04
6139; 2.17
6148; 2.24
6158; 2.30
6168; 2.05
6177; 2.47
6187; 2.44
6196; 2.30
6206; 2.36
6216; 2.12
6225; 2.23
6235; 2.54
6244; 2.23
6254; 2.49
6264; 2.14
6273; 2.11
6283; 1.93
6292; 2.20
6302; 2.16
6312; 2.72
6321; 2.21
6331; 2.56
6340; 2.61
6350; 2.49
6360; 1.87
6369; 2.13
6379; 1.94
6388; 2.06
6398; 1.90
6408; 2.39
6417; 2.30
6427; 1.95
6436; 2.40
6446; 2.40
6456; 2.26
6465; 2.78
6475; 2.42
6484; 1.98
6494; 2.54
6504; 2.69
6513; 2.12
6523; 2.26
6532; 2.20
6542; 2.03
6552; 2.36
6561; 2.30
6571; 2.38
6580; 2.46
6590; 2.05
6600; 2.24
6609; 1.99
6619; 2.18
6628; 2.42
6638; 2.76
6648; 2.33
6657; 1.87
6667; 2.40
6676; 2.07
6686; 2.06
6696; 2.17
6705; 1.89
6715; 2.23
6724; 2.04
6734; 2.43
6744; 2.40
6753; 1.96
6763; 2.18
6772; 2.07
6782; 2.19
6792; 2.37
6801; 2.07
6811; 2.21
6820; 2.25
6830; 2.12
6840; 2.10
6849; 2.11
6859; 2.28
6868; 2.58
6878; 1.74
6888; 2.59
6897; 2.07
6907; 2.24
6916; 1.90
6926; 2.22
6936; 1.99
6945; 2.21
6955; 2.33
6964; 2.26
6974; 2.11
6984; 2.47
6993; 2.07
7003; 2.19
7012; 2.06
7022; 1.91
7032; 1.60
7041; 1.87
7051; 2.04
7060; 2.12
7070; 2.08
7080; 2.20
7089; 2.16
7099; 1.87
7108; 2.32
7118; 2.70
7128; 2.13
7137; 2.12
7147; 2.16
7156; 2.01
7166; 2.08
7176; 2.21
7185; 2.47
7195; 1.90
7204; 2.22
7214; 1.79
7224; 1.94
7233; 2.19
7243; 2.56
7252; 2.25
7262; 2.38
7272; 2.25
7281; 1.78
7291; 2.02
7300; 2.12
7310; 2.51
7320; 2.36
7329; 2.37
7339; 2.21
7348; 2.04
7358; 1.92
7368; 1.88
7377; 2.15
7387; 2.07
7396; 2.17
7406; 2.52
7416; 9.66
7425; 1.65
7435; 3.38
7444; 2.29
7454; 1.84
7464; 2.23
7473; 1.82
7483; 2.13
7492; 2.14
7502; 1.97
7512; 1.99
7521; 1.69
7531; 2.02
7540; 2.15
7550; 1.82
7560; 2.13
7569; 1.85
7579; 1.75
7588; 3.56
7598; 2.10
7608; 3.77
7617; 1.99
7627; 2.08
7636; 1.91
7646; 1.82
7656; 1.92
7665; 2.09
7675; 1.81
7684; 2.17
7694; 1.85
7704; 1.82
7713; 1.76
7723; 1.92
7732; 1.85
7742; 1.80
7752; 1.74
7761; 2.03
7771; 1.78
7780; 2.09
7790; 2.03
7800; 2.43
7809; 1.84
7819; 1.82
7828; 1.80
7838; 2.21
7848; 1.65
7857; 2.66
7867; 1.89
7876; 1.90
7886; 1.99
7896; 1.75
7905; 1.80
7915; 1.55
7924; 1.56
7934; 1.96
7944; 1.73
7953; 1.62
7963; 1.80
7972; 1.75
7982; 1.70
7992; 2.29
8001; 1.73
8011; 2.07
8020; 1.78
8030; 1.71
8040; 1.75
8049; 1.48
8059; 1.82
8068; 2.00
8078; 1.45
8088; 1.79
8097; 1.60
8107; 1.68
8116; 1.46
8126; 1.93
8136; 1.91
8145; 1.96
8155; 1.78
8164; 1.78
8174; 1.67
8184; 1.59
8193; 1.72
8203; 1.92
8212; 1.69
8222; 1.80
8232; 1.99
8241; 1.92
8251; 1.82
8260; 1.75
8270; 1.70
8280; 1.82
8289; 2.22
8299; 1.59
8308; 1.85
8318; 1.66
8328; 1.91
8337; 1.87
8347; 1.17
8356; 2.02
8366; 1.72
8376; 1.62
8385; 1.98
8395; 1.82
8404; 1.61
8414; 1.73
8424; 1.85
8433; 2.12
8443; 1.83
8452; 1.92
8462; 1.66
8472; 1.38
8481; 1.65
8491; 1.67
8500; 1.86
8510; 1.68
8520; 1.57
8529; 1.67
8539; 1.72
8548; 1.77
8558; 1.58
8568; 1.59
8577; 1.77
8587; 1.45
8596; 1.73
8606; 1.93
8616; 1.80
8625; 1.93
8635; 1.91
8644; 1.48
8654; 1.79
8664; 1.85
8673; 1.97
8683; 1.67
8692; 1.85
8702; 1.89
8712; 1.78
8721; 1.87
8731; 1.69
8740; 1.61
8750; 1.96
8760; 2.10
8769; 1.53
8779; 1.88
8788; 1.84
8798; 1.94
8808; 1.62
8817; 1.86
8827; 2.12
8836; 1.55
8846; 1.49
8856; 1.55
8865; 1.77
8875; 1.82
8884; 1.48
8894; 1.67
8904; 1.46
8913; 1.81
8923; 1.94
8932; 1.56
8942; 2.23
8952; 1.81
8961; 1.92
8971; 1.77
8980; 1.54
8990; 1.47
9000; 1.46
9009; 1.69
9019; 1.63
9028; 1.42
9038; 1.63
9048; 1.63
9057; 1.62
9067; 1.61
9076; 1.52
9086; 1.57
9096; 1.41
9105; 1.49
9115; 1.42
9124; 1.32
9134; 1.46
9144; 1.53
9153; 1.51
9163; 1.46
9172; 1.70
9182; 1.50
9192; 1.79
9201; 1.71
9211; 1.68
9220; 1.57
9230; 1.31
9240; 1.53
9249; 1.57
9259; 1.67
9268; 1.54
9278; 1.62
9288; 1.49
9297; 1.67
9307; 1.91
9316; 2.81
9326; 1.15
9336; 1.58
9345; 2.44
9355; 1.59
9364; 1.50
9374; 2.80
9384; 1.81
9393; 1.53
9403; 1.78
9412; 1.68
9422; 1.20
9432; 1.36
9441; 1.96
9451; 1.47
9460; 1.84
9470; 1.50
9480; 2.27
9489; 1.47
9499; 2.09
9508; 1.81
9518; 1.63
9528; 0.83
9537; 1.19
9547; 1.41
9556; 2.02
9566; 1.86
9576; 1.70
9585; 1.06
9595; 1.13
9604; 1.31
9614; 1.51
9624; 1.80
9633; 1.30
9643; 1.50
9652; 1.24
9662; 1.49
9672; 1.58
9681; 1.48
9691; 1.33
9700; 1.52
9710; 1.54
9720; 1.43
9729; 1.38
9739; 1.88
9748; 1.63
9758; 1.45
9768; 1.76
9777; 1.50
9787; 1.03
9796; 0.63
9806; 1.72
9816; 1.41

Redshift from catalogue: 0.13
